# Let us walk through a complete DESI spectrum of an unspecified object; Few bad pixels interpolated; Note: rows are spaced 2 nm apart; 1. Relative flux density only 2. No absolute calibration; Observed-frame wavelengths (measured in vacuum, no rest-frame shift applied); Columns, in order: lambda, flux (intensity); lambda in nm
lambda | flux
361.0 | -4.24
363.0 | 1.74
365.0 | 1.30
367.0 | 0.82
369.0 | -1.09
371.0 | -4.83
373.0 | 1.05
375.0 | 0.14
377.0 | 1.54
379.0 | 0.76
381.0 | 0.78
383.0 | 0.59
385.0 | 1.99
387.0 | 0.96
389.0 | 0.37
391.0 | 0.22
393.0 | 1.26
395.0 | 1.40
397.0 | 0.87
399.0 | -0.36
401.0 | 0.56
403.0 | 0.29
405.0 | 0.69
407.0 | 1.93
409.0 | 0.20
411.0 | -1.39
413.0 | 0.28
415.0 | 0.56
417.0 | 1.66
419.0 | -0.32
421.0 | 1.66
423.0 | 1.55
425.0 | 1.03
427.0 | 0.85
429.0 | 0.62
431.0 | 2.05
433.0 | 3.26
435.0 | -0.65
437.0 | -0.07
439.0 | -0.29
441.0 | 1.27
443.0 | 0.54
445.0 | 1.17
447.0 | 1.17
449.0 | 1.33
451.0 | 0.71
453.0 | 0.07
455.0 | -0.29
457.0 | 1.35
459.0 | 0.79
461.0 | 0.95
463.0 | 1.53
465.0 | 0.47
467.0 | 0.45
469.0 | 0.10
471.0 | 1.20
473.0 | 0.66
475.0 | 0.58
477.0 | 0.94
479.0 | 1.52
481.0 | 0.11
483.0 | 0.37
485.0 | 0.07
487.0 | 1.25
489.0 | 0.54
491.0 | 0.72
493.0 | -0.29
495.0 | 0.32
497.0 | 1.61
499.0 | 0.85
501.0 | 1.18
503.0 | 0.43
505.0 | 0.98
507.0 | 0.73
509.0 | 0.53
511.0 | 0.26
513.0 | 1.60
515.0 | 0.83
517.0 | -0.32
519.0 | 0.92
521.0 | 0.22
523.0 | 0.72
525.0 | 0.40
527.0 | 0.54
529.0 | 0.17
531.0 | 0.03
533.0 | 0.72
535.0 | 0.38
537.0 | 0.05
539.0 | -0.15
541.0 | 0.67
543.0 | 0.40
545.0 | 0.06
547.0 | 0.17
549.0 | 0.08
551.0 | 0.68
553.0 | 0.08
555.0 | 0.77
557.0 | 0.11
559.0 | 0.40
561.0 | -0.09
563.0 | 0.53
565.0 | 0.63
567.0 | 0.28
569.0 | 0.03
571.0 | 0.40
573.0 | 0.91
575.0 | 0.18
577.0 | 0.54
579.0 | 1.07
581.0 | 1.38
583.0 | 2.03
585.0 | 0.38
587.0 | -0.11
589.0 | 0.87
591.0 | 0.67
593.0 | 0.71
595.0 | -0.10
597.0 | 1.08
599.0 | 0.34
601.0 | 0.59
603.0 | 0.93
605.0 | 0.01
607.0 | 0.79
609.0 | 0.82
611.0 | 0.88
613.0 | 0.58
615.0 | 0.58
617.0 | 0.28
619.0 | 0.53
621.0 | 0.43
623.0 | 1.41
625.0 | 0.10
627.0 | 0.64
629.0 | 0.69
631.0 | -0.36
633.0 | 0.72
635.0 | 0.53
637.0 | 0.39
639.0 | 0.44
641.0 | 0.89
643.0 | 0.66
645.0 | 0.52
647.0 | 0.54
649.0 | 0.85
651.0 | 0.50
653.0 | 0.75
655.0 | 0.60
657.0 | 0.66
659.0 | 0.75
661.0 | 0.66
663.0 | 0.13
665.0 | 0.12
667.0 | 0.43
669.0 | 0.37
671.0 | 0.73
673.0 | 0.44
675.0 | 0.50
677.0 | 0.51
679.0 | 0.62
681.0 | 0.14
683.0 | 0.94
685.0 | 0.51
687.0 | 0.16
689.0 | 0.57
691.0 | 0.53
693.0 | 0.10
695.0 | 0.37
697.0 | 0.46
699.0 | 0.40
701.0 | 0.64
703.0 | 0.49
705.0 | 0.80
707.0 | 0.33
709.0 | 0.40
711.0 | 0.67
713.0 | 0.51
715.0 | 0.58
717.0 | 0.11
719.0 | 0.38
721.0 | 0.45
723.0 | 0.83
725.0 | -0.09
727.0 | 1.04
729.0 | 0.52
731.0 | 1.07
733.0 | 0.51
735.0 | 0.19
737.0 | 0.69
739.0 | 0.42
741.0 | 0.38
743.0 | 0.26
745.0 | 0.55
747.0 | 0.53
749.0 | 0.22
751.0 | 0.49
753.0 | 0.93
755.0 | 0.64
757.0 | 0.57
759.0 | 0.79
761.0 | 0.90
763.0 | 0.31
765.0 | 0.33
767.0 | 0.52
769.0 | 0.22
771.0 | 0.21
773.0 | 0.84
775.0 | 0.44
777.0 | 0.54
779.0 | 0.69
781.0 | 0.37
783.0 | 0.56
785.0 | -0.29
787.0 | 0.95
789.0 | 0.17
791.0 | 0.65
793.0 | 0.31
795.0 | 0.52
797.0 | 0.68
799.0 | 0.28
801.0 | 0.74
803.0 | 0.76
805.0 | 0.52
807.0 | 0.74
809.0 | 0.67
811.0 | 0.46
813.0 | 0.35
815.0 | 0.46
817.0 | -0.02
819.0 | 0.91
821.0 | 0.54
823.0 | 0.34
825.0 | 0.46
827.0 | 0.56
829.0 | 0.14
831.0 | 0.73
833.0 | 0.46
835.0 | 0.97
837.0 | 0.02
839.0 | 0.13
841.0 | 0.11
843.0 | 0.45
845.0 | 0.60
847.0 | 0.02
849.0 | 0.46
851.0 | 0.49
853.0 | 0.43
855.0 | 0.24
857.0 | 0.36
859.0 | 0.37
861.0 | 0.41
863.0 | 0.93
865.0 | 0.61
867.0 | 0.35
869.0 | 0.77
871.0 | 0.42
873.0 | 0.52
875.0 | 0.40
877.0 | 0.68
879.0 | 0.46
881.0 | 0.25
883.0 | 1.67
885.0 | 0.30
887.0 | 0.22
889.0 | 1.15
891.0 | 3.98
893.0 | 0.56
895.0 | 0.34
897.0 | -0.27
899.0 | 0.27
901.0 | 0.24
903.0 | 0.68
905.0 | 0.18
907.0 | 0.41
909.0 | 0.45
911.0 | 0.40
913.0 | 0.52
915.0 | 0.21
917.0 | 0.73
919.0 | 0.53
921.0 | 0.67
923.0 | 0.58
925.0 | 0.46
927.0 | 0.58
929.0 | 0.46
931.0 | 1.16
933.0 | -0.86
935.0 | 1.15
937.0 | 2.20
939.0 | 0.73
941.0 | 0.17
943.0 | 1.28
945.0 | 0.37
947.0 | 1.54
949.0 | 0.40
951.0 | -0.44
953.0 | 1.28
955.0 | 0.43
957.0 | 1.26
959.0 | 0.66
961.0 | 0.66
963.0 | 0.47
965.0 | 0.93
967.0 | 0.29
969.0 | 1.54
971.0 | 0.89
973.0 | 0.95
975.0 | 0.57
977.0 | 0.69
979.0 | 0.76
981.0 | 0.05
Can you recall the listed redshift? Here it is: 1.39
